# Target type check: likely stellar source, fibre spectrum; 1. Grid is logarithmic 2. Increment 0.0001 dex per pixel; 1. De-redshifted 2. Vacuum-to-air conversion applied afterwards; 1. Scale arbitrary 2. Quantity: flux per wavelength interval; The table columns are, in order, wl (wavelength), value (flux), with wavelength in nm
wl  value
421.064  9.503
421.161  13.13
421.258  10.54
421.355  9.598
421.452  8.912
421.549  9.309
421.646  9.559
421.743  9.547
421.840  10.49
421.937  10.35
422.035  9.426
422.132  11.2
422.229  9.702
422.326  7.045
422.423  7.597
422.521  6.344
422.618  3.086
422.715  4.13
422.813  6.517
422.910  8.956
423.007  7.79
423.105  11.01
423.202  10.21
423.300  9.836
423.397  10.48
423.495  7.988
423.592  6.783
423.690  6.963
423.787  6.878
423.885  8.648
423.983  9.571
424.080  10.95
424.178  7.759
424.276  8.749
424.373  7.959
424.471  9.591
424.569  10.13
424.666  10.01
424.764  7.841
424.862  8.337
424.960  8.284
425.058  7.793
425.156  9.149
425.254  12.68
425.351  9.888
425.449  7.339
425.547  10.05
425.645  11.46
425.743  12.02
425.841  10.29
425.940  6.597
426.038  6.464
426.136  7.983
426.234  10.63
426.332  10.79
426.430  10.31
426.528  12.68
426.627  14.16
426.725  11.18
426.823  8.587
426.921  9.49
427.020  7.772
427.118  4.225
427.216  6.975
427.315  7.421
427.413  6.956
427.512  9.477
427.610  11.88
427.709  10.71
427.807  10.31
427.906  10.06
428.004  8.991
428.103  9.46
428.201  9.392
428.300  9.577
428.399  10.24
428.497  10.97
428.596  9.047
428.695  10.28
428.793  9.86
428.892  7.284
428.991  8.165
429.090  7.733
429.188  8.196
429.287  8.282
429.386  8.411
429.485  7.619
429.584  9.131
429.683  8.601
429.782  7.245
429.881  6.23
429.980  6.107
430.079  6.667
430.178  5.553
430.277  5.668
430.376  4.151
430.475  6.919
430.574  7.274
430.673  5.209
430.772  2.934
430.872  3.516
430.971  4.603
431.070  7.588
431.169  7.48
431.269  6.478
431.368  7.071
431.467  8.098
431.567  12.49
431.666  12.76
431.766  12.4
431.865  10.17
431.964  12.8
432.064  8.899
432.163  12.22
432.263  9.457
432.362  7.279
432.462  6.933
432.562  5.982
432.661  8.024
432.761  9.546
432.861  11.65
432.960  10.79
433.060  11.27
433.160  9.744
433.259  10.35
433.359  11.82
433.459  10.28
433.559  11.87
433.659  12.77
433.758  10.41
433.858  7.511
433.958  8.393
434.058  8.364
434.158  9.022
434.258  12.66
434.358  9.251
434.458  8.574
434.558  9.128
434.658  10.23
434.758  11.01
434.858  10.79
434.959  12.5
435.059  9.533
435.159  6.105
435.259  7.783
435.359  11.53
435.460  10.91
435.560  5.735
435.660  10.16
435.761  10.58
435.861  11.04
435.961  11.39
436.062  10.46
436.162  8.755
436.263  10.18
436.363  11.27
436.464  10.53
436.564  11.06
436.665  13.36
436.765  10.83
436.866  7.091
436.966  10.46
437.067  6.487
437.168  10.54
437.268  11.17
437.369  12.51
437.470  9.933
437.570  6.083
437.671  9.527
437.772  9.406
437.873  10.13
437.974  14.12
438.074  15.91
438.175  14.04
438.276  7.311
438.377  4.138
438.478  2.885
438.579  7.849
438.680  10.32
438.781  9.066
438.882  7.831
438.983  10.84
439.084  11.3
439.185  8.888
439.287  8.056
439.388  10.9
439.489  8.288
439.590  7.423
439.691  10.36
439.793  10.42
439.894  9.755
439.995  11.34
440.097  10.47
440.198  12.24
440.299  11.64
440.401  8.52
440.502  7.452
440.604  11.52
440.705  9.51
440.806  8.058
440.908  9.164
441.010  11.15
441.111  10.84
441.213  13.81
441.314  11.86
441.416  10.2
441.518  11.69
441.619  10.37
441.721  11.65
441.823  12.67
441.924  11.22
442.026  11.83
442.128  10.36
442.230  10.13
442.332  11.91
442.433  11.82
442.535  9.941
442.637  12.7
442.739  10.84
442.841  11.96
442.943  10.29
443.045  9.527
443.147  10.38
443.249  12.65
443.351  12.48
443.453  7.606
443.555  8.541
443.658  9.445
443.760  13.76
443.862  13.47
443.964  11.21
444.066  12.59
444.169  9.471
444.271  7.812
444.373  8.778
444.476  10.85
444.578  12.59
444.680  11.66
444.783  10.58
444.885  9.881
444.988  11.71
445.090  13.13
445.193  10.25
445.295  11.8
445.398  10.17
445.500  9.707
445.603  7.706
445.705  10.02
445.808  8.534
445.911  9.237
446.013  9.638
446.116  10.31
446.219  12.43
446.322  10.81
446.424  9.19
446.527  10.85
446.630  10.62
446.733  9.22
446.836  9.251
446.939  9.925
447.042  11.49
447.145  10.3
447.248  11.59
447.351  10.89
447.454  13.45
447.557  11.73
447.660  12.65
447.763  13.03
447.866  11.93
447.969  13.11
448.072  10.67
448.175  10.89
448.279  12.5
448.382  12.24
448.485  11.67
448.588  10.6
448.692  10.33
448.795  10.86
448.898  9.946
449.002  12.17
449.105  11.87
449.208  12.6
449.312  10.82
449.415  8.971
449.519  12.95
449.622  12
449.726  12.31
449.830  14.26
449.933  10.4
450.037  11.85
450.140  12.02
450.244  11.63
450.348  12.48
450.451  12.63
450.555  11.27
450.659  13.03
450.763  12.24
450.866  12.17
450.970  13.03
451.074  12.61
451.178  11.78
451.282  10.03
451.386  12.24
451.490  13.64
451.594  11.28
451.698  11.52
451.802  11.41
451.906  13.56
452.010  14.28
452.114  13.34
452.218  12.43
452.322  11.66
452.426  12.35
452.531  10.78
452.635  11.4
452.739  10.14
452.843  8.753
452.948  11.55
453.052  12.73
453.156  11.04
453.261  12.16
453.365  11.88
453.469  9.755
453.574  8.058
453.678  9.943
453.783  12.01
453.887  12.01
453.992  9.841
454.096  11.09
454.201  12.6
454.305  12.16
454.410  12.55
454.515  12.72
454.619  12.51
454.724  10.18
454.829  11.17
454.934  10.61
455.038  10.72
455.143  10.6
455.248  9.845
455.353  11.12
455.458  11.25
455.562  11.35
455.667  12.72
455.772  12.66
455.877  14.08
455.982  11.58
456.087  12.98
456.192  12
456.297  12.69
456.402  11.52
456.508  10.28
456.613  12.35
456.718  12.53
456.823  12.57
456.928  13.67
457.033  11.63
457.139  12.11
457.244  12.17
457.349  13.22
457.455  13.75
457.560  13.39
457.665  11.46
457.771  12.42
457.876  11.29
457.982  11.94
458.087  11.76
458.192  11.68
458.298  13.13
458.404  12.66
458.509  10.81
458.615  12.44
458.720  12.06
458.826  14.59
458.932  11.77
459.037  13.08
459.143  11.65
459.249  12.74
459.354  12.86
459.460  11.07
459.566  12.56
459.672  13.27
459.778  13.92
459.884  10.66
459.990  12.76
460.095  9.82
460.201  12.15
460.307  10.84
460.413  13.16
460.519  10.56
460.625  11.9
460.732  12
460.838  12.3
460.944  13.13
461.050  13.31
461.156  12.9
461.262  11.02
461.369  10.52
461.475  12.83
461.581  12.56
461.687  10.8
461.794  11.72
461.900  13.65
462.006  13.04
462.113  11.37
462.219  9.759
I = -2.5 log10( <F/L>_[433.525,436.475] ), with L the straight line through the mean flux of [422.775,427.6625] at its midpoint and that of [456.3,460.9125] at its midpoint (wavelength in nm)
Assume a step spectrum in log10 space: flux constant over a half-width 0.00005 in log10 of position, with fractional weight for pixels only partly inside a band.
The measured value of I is 0.010 mag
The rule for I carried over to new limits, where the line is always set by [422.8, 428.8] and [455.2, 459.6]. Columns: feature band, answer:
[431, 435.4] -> 0.027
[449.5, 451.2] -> -0.064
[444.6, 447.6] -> 0.060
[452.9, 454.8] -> 0.049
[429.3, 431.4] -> 0.446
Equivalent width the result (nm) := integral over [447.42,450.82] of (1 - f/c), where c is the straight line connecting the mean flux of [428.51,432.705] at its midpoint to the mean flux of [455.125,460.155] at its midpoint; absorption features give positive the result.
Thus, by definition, -0.32 nm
